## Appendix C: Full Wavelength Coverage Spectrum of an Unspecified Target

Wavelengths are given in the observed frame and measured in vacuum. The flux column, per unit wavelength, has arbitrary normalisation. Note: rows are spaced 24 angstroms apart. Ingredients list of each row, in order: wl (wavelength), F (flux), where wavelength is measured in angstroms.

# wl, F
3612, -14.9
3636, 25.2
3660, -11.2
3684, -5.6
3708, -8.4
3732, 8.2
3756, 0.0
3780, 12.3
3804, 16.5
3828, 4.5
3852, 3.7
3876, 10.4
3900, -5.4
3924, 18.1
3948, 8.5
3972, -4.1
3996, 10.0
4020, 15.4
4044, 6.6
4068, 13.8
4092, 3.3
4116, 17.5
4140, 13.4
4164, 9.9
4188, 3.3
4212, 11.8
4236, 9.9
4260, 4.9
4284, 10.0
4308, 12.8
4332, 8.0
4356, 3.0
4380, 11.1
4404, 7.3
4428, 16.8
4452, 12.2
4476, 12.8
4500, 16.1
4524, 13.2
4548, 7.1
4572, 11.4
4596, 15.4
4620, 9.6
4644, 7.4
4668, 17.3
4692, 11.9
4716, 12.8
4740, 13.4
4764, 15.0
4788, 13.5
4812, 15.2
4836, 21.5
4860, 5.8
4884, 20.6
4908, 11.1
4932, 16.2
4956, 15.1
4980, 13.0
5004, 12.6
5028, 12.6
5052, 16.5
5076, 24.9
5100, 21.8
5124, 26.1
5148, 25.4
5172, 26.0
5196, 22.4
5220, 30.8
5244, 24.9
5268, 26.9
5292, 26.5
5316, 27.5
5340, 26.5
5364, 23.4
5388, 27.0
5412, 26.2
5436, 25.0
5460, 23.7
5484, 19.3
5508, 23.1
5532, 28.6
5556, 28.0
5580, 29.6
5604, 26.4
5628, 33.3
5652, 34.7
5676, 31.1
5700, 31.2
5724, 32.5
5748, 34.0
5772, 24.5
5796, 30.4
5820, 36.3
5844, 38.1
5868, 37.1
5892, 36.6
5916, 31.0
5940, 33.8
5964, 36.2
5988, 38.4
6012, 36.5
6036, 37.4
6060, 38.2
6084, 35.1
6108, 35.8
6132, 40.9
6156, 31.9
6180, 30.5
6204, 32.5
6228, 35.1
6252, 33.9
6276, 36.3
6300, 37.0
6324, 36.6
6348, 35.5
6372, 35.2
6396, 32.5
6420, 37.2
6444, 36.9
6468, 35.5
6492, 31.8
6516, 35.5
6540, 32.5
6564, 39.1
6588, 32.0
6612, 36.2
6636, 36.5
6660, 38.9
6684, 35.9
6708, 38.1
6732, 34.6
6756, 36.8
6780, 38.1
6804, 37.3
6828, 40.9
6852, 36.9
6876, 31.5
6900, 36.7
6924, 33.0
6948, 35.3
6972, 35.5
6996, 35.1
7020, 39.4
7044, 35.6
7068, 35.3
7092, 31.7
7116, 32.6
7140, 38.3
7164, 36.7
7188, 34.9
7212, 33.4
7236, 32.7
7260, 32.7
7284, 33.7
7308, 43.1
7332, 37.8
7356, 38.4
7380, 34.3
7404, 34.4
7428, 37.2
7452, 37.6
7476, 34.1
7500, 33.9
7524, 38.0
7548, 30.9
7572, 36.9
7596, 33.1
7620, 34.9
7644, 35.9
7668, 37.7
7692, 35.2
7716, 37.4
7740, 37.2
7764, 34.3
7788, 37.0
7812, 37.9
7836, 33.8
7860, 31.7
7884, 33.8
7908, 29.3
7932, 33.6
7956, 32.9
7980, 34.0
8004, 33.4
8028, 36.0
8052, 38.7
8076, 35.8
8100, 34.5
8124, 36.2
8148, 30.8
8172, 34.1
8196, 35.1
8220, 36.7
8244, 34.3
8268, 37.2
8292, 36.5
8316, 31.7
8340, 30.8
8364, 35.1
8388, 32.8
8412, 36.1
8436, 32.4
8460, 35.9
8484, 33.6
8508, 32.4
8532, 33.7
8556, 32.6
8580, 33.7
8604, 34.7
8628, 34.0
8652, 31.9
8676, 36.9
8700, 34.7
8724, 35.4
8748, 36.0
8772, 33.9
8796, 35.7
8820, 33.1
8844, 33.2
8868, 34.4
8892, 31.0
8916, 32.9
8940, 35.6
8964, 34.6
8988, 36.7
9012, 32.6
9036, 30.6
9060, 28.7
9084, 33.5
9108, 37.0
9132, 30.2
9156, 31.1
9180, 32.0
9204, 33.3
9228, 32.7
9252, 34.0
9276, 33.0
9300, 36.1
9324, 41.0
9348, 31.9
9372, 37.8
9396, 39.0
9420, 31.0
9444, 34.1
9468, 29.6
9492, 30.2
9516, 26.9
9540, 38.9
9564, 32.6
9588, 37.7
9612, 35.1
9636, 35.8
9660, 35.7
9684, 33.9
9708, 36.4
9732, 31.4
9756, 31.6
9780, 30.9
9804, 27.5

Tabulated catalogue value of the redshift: 0.269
